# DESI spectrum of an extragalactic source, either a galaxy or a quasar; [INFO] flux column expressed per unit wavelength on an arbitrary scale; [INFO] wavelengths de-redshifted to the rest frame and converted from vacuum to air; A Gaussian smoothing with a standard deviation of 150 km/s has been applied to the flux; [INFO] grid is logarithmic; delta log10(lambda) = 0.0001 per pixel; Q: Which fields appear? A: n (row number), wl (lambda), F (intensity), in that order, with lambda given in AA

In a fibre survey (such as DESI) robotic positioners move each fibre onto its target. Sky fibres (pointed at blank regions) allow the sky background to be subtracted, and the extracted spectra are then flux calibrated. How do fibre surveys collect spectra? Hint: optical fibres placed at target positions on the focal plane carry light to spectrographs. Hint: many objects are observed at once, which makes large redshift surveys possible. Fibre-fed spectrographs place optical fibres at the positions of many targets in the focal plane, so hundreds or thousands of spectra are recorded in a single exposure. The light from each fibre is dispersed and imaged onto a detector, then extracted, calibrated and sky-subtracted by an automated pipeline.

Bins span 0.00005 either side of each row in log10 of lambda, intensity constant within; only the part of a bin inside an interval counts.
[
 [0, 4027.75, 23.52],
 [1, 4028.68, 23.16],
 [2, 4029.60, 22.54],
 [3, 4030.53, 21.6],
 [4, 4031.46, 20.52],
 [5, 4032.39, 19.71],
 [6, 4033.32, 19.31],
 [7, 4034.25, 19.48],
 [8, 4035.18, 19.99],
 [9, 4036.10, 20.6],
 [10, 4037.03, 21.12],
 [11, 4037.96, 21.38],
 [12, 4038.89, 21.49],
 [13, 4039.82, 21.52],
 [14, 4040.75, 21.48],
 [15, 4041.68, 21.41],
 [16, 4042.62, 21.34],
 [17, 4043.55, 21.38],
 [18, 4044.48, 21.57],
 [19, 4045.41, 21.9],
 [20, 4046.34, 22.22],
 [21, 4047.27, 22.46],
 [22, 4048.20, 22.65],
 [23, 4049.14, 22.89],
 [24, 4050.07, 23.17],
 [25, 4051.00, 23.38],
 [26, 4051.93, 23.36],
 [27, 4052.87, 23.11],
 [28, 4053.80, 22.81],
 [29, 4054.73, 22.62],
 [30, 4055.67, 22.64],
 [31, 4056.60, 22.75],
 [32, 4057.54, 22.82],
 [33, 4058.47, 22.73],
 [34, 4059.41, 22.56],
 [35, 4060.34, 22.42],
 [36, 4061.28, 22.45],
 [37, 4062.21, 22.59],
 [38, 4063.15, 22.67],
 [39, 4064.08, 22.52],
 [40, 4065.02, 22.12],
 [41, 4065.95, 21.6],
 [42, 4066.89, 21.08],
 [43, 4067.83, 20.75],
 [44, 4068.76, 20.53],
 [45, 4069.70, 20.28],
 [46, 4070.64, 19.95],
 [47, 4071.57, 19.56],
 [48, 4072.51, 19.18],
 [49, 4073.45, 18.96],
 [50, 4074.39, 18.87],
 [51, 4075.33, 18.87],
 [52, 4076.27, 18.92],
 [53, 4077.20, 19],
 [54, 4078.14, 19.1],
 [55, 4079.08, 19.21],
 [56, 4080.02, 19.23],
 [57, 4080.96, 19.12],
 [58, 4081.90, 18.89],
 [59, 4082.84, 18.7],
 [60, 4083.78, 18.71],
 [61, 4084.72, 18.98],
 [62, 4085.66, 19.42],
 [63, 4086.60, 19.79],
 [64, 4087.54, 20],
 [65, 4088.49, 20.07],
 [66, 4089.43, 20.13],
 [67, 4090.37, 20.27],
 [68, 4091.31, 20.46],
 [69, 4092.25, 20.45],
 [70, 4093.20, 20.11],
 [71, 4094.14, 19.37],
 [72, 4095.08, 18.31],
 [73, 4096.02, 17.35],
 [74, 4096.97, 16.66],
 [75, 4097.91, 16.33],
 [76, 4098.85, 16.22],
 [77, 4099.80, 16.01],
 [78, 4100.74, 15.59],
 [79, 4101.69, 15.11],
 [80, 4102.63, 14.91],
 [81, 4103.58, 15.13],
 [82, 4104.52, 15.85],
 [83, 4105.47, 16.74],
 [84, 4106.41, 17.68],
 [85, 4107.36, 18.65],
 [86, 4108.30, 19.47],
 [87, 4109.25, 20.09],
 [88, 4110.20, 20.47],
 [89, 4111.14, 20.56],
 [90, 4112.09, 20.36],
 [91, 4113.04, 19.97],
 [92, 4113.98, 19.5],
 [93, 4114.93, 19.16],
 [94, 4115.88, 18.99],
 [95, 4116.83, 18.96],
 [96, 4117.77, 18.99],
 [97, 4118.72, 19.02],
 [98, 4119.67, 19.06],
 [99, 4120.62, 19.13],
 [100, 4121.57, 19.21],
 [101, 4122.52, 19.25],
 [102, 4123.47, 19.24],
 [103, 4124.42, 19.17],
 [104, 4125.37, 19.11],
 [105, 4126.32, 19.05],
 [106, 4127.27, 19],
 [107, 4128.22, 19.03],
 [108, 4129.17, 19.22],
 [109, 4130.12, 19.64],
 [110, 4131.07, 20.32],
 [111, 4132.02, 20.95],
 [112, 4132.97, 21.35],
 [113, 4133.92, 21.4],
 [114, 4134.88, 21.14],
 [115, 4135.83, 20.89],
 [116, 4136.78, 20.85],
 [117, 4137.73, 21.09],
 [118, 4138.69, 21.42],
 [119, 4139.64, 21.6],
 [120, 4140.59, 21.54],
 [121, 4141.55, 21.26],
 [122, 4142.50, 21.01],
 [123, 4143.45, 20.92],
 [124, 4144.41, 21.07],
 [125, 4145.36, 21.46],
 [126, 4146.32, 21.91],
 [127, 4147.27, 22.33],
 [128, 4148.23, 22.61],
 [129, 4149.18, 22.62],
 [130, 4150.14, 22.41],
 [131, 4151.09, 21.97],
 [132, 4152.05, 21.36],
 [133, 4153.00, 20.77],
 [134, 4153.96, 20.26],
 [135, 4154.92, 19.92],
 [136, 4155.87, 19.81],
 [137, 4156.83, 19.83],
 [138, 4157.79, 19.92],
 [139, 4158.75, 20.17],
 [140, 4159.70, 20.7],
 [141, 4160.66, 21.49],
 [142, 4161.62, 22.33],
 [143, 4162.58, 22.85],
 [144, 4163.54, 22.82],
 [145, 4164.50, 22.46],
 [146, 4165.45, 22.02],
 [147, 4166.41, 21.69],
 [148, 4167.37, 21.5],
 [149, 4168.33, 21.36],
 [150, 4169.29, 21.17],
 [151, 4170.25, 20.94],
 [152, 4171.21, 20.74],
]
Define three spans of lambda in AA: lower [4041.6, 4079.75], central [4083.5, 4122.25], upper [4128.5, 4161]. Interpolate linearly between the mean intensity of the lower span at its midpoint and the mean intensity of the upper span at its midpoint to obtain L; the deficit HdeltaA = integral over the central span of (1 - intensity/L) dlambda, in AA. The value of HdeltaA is 4.9 AA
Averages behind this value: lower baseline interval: 21.5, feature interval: 18.6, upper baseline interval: 21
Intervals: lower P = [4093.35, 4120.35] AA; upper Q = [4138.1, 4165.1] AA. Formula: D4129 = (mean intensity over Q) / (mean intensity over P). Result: 1.18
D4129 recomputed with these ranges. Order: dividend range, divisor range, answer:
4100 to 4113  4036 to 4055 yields 0.80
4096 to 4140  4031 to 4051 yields 0.89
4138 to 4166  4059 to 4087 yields 1.06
